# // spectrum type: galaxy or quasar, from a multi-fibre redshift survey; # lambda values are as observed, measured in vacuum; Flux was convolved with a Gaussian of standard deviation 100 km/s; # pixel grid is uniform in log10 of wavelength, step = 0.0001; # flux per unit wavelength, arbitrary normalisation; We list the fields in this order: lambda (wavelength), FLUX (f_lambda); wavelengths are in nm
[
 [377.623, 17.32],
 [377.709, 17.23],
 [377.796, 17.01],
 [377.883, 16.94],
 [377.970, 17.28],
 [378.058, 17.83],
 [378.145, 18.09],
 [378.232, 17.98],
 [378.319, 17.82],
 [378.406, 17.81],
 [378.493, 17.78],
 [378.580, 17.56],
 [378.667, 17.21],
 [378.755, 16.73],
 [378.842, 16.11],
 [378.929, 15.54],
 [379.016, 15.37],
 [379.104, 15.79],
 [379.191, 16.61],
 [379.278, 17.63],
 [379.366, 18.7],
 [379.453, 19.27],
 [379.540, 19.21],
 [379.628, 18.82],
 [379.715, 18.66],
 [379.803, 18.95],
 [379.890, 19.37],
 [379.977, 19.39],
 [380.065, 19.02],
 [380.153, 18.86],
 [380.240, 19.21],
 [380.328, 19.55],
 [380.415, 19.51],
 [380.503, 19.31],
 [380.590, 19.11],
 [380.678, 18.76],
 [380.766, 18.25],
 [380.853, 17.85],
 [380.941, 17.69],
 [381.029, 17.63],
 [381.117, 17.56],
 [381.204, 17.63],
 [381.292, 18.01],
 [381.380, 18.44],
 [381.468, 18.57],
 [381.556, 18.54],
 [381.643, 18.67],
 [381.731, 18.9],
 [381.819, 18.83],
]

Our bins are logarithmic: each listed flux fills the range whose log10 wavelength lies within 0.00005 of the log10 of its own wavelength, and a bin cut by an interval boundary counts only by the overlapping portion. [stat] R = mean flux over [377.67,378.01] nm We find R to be 17.1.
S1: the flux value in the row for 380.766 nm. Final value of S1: 18.25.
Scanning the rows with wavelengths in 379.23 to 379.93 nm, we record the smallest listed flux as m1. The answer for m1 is 17.63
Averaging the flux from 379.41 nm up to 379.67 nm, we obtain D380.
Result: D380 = 19.1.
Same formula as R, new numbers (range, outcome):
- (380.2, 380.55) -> 19.4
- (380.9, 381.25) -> 17.6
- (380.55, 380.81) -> 18.7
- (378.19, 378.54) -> 17.9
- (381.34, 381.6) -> 18.6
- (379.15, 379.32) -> 17.2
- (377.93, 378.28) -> 17.8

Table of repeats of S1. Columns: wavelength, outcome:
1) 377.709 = 17.23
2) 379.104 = 15.79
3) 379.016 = 15.37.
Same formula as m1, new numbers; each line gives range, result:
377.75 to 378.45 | 16.94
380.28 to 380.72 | 18.76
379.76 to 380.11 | 18.95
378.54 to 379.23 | 15.37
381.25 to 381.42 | 18.01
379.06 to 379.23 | 15.79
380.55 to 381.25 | 17.56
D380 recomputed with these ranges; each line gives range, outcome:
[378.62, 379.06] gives 16.2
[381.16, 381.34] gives 17.9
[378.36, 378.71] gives 17.6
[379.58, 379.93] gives 18.9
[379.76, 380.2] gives 19.1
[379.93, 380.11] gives 19.2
